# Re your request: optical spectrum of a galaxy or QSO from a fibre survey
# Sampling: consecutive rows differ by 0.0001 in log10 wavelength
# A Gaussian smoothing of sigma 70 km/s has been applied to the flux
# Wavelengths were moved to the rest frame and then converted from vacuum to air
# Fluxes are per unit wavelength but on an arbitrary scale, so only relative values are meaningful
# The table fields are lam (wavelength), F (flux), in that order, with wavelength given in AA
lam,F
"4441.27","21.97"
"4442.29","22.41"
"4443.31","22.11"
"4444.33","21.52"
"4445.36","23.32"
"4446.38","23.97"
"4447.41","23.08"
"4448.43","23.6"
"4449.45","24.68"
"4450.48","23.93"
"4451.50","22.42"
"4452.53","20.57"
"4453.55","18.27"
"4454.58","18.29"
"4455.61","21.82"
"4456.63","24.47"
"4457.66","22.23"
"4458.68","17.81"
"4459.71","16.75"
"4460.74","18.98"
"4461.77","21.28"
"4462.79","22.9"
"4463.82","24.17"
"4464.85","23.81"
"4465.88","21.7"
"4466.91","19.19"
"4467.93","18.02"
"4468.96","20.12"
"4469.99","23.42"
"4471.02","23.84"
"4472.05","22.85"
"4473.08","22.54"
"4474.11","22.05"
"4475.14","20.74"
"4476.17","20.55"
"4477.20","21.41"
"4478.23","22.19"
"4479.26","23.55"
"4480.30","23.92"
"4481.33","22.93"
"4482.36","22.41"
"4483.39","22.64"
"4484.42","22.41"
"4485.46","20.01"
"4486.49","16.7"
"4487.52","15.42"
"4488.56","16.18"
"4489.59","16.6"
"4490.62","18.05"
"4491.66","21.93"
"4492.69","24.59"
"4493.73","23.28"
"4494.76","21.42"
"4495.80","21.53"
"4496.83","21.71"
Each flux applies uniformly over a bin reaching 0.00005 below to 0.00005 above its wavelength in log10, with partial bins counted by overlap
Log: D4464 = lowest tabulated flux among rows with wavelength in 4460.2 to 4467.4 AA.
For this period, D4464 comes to 18.98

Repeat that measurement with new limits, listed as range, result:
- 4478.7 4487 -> 16.7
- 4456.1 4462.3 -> 16.75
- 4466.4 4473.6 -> 18.02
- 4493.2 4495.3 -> 21.42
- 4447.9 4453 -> 20.57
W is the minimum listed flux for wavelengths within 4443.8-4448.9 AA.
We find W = 21.52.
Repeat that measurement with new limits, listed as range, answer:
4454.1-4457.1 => 18.29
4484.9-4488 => 15.42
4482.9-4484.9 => 22.41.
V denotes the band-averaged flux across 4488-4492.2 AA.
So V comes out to 18.2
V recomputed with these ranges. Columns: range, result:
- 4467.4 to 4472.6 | 21.7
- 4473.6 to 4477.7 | 21.2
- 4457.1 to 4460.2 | 19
